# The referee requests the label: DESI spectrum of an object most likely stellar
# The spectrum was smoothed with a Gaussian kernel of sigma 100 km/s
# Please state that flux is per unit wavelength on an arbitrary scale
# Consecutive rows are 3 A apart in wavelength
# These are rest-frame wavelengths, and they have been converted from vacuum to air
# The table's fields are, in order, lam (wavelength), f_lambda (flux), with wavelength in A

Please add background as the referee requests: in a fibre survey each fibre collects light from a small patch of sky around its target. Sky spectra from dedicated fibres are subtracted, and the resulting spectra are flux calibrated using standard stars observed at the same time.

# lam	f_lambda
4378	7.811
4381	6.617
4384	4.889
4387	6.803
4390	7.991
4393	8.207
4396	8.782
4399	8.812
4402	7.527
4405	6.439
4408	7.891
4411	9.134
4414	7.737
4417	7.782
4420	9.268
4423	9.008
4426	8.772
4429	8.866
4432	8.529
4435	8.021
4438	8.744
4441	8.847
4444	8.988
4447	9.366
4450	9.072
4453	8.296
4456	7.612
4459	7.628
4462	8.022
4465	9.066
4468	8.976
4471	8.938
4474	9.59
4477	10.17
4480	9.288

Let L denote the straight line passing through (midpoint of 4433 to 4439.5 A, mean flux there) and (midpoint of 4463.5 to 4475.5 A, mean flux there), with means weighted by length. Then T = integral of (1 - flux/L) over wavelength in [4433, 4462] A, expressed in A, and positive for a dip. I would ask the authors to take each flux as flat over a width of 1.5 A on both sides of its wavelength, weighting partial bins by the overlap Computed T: 0.52 A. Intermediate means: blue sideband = 8.39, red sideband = 9.14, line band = 8.48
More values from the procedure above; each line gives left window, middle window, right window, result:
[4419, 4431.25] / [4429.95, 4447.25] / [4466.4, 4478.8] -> 0.70 A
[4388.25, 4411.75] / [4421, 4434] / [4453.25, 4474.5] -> -0.86 A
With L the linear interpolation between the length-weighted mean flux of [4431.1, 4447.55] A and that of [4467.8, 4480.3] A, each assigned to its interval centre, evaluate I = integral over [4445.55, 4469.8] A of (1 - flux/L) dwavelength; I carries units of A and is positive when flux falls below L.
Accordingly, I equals 1.6 A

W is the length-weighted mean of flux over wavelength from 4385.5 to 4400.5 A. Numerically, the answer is 8.12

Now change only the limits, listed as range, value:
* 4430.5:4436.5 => 8.28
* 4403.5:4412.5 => 7.82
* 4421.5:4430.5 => 8.88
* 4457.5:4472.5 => 8.53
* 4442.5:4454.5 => 8.93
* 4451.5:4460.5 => 7.85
